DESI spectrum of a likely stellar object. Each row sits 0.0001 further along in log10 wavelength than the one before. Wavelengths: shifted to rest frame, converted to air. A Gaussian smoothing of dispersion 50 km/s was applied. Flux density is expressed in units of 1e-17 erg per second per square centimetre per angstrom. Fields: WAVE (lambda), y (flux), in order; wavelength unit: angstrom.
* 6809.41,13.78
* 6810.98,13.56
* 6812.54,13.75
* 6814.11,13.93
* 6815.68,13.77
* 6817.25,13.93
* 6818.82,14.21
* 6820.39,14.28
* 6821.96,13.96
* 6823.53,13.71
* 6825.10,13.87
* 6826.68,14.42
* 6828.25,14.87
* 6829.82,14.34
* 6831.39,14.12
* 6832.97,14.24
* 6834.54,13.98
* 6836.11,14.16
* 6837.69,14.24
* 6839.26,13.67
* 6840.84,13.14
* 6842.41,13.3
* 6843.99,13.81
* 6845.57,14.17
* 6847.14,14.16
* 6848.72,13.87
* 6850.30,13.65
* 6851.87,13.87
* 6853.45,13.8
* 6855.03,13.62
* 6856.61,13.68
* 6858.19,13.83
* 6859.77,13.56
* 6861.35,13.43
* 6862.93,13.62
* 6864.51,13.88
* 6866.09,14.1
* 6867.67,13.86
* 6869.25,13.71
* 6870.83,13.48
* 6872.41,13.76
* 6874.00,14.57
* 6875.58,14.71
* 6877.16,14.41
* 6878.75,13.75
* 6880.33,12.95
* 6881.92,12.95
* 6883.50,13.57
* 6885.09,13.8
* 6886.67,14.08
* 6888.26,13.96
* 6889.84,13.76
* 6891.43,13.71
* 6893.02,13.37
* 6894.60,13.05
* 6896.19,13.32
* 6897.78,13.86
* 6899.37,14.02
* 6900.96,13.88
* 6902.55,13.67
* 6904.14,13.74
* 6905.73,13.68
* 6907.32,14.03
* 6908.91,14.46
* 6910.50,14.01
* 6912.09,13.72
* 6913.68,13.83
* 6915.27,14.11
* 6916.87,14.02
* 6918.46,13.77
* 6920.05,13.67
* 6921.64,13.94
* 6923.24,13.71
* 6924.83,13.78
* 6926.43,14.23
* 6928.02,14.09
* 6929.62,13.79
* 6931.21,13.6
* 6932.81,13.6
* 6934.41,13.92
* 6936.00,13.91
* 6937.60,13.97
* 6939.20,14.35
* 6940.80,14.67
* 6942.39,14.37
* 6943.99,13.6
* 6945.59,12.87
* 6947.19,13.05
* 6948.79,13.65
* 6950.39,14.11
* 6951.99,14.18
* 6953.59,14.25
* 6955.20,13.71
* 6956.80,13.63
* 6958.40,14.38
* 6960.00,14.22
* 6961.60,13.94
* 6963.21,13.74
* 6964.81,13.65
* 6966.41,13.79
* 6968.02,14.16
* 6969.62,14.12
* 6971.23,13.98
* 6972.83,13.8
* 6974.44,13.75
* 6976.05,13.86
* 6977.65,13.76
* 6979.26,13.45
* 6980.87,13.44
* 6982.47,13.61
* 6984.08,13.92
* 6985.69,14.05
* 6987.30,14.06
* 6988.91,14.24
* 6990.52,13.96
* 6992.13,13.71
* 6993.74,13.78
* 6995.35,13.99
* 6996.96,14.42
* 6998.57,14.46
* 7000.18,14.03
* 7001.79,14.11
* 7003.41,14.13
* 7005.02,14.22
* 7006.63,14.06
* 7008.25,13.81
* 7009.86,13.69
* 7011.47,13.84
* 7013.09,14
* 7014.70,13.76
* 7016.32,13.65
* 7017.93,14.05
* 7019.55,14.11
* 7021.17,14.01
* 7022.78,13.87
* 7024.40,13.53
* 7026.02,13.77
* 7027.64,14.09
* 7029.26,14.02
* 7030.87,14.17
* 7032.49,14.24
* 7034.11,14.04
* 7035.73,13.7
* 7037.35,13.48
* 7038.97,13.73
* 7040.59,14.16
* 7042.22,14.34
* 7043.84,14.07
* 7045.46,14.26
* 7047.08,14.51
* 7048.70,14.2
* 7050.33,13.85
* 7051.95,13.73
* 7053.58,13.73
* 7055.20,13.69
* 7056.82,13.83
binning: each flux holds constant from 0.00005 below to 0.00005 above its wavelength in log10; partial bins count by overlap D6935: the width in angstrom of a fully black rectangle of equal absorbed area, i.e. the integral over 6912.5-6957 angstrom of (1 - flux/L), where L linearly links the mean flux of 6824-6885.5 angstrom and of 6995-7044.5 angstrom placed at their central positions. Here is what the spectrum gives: 0.2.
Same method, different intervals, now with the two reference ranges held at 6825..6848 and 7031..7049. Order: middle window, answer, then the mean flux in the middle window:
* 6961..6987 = 0.44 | 13.8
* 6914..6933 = 0.24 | 13.9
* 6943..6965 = 0.41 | 13.8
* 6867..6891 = 0.38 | 13.8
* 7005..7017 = 0.17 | 13.9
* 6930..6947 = 0.24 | 13.9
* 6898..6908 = 0.15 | 13.8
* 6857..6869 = 0.25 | 13.8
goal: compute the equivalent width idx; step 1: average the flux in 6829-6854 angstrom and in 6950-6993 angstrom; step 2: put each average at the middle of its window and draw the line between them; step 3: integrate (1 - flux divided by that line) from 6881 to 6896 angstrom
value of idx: 0.4 angstrom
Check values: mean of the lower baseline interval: 13.9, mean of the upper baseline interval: 13.9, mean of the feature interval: 13.6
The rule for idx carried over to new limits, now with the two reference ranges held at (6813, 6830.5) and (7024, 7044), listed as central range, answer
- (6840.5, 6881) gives 0.8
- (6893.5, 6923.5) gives 0.5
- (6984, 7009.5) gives -0.1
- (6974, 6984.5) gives 0.2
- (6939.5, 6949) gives 0.2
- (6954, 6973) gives 0.1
